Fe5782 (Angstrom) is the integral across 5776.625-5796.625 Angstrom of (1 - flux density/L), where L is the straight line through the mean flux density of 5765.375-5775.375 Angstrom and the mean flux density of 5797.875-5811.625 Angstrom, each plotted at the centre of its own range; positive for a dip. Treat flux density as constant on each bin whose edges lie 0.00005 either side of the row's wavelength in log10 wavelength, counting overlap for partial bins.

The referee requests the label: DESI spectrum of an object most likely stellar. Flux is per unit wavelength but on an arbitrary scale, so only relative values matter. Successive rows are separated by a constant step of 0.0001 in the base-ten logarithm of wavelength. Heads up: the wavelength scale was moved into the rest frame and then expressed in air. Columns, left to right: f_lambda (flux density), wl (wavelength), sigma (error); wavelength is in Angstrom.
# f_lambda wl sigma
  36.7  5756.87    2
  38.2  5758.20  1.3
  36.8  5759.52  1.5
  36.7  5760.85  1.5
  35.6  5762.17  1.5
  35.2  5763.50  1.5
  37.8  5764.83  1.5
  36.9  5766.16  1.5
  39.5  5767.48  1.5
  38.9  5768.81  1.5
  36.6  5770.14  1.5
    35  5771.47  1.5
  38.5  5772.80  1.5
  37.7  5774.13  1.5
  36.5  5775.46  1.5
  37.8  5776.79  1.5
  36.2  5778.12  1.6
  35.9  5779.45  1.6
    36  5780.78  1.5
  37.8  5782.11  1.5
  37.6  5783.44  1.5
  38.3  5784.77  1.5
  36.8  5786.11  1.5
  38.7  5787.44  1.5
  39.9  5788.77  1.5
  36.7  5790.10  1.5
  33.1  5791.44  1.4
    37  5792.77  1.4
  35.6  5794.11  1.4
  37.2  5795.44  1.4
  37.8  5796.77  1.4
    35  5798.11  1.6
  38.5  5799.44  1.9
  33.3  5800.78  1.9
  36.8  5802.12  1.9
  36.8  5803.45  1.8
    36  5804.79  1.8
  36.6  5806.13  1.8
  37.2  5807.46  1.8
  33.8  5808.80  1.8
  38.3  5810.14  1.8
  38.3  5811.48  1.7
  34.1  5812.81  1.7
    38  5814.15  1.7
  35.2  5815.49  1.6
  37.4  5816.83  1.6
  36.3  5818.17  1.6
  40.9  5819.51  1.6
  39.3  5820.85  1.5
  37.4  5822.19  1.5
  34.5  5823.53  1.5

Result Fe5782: 0.0 Angstrom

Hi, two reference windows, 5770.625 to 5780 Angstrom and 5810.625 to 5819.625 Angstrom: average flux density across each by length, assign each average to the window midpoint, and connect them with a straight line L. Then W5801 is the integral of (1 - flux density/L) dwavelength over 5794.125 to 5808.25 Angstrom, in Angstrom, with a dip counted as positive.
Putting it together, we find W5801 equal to 0.18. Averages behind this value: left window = 36.8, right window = 37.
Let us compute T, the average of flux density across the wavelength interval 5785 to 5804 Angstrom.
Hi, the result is 36.7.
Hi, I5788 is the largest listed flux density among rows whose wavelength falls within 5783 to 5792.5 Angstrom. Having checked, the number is 39.9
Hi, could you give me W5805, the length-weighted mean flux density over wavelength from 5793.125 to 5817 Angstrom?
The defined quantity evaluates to 36.4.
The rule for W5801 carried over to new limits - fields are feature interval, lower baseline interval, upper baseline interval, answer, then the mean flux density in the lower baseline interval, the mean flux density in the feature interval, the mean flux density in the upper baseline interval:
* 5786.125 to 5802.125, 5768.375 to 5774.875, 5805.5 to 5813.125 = 0.1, 37.2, 36.6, 36.5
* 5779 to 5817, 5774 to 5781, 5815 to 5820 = 0.4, 36.7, 36.7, 37.4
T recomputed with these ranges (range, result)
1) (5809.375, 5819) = 36.8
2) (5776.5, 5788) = 37.2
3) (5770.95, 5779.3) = 36.9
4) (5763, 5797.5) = 37.1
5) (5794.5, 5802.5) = 36.4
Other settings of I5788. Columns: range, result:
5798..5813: 38.5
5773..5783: 37.8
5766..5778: 39.5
